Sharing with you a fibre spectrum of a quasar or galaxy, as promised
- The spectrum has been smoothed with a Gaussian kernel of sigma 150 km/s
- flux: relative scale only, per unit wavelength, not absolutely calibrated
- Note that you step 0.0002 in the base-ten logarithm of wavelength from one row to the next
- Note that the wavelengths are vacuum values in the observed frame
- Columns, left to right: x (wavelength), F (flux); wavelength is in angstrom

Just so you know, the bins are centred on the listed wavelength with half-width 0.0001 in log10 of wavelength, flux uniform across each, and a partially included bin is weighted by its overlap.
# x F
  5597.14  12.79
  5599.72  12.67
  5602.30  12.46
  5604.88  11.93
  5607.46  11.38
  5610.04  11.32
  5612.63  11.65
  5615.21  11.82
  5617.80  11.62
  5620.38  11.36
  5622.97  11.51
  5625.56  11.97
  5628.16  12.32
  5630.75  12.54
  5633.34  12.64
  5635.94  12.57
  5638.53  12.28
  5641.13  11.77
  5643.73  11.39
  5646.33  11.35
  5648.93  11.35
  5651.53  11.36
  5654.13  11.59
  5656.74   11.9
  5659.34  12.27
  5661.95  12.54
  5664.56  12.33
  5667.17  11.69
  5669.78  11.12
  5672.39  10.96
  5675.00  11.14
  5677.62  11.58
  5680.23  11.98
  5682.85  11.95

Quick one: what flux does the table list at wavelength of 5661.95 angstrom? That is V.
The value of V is 12.54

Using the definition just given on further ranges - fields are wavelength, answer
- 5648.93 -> 11.35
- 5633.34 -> 12.64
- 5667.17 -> 11.69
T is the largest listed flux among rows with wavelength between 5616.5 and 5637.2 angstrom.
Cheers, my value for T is 12.64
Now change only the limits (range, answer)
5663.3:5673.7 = 12.33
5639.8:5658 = 11.9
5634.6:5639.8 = 12.57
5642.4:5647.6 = 11.39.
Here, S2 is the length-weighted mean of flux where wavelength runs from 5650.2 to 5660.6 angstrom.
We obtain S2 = 11.8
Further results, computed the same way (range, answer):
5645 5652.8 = 11.4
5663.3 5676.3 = 11.4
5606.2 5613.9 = 11.4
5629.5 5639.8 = 12.5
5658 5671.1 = 12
